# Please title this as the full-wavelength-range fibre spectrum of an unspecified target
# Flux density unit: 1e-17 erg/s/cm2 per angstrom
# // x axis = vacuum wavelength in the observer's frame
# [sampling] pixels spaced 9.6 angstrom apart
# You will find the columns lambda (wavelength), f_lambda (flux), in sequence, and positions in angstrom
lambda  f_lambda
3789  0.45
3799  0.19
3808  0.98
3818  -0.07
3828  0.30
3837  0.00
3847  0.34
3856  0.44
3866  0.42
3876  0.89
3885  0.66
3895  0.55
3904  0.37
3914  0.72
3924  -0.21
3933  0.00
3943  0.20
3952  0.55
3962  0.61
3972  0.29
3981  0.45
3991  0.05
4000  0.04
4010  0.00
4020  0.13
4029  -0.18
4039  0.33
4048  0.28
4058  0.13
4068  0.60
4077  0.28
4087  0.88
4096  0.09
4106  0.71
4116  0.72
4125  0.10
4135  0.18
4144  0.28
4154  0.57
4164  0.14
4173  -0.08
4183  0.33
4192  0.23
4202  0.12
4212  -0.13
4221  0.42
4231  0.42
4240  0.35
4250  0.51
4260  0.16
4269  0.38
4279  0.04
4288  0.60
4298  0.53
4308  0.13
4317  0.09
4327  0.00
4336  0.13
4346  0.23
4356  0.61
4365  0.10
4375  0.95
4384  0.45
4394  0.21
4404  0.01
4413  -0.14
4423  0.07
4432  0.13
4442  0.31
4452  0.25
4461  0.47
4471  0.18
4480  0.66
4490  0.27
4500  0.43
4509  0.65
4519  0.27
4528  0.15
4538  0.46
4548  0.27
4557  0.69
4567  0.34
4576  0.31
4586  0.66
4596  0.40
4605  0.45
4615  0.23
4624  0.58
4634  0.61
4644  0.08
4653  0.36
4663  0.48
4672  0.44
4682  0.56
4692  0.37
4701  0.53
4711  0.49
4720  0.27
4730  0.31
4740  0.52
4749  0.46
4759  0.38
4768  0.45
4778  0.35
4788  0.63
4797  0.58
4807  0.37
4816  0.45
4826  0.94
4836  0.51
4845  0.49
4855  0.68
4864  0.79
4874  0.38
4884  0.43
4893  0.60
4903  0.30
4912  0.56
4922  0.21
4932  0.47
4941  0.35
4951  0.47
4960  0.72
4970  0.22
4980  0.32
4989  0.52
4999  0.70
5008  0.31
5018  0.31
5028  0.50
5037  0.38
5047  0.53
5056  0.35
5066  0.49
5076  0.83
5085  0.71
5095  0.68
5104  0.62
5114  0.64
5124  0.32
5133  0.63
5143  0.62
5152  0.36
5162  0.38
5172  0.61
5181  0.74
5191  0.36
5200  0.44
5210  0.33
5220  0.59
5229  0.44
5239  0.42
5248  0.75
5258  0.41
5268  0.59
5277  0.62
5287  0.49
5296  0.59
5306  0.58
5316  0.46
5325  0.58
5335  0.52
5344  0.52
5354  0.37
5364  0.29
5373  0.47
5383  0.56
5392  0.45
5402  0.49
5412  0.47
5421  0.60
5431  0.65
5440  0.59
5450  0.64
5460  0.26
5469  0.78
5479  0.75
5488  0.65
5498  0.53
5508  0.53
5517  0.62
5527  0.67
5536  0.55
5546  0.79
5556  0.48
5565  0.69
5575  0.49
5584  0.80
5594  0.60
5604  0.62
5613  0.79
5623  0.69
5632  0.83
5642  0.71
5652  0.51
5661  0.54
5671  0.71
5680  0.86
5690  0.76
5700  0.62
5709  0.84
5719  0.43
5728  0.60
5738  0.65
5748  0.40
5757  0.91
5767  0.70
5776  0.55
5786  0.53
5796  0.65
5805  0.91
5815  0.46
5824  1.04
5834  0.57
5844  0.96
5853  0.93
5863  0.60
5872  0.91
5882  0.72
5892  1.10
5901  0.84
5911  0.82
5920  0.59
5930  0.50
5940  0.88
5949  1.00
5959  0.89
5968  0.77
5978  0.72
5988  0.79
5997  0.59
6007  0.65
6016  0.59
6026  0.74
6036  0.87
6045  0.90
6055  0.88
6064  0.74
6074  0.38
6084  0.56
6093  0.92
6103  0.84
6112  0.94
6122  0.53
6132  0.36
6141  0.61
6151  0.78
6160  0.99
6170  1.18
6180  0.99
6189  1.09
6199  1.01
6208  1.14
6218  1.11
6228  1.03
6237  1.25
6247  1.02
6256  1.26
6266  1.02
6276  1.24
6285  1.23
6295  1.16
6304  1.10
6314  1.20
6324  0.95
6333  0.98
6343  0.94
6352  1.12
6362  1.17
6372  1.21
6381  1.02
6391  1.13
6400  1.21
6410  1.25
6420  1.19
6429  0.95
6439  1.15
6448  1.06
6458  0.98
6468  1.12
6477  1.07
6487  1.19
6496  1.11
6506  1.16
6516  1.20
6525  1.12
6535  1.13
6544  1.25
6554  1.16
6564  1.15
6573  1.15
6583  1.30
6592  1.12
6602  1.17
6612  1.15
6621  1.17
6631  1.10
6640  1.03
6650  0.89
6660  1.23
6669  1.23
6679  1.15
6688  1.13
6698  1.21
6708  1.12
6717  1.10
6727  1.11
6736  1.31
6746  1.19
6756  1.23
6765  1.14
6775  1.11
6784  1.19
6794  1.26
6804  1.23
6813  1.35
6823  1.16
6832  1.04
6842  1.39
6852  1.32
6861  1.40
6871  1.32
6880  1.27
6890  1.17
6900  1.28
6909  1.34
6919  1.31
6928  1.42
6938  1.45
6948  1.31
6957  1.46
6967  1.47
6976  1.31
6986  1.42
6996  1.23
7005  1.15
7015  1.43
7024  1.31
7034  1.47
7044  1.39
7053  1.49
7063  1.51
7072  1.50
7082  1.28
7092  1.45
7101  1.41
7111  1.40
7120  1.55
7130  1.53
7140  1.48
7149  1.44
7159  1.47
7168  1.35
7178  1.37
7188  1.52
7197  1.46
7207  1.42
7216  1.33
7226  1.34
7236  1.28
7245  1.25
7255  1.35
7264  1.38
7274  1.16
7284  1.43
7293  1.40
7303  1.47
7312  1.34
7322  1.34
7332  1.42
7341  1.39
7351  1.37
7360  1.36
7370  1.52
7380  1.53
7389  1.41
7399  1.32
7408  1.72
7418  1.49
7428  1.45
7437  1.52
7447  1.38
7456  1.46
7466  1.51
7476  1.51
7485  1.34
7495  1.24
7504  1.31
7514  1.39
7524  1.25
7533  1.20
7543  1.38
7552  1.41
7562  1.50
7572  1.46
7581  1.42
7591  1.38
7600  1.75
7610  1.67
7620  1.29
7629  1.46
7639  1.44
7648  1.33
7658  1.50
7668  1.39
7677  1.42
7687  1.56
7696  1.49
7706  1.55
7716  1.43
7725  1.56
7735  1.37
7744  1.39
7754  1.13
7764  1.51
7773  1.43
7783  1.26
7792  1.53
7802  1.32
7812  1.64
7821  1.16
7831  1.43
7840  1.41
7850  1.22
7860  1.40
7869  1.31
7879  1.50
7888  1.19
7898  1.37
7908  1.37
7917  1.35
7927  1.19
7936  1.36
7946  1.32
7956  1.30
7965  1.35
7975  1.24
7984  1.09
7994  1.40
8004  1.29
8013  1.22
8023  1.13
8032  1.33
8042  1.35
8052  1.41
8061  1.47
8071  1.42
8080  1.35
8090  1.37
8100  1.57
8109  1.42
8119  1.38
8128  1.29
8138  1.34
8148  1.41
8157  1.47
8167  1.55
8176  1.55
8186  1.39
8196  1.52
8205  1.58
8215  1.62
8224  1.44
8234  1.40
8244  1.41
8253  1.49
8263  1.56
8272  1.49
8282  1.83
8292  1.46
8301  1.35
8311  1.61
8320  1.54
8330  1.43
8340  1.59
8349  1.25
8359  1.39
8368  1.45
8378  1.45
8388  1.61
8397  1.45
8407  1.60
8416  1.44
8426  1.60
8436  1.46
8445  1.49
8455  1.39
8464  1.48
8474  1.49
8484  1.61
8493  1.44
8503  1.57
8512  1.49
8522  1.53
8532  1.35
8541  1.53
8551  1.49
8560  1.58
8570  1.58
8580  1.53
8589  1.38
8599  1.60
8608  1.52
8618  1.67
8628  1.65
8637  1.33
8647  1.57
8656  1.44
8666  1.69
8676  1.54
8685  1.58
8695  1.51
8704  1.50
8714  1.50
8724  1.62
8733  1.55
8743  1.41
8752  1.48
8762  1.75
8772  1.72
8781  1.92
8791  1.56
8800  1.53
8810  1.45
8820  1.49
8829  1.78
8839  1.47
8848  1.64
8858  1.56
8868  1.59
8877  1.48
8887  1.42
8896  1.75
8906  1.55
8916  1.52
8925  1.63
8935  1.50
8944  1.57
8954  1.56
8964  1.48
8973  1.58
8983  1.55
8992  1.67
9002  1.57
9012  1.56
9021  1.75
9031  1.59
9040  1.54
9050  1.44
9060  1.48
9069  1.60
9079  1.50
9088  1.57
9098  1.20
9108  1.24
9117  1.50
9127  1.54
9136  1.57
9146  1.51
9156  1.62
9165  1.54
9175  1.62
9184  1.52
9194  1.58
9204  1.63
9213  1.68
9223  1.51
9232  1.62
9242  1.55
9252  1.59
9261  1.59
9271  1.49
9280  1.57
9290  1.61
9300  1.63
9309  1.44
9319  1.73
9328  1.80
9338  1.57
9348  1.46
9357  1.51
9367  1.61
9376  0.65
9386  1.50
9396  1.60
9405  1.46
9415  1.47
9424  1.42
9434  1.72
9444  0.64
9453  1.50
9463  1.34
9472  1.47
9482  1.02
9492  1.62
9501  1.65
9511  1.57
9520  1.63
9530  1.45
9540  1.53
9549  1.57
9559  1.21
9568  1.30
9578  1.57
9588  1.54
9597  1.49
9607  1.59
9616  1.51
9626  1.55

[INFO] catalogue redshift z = 0.544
